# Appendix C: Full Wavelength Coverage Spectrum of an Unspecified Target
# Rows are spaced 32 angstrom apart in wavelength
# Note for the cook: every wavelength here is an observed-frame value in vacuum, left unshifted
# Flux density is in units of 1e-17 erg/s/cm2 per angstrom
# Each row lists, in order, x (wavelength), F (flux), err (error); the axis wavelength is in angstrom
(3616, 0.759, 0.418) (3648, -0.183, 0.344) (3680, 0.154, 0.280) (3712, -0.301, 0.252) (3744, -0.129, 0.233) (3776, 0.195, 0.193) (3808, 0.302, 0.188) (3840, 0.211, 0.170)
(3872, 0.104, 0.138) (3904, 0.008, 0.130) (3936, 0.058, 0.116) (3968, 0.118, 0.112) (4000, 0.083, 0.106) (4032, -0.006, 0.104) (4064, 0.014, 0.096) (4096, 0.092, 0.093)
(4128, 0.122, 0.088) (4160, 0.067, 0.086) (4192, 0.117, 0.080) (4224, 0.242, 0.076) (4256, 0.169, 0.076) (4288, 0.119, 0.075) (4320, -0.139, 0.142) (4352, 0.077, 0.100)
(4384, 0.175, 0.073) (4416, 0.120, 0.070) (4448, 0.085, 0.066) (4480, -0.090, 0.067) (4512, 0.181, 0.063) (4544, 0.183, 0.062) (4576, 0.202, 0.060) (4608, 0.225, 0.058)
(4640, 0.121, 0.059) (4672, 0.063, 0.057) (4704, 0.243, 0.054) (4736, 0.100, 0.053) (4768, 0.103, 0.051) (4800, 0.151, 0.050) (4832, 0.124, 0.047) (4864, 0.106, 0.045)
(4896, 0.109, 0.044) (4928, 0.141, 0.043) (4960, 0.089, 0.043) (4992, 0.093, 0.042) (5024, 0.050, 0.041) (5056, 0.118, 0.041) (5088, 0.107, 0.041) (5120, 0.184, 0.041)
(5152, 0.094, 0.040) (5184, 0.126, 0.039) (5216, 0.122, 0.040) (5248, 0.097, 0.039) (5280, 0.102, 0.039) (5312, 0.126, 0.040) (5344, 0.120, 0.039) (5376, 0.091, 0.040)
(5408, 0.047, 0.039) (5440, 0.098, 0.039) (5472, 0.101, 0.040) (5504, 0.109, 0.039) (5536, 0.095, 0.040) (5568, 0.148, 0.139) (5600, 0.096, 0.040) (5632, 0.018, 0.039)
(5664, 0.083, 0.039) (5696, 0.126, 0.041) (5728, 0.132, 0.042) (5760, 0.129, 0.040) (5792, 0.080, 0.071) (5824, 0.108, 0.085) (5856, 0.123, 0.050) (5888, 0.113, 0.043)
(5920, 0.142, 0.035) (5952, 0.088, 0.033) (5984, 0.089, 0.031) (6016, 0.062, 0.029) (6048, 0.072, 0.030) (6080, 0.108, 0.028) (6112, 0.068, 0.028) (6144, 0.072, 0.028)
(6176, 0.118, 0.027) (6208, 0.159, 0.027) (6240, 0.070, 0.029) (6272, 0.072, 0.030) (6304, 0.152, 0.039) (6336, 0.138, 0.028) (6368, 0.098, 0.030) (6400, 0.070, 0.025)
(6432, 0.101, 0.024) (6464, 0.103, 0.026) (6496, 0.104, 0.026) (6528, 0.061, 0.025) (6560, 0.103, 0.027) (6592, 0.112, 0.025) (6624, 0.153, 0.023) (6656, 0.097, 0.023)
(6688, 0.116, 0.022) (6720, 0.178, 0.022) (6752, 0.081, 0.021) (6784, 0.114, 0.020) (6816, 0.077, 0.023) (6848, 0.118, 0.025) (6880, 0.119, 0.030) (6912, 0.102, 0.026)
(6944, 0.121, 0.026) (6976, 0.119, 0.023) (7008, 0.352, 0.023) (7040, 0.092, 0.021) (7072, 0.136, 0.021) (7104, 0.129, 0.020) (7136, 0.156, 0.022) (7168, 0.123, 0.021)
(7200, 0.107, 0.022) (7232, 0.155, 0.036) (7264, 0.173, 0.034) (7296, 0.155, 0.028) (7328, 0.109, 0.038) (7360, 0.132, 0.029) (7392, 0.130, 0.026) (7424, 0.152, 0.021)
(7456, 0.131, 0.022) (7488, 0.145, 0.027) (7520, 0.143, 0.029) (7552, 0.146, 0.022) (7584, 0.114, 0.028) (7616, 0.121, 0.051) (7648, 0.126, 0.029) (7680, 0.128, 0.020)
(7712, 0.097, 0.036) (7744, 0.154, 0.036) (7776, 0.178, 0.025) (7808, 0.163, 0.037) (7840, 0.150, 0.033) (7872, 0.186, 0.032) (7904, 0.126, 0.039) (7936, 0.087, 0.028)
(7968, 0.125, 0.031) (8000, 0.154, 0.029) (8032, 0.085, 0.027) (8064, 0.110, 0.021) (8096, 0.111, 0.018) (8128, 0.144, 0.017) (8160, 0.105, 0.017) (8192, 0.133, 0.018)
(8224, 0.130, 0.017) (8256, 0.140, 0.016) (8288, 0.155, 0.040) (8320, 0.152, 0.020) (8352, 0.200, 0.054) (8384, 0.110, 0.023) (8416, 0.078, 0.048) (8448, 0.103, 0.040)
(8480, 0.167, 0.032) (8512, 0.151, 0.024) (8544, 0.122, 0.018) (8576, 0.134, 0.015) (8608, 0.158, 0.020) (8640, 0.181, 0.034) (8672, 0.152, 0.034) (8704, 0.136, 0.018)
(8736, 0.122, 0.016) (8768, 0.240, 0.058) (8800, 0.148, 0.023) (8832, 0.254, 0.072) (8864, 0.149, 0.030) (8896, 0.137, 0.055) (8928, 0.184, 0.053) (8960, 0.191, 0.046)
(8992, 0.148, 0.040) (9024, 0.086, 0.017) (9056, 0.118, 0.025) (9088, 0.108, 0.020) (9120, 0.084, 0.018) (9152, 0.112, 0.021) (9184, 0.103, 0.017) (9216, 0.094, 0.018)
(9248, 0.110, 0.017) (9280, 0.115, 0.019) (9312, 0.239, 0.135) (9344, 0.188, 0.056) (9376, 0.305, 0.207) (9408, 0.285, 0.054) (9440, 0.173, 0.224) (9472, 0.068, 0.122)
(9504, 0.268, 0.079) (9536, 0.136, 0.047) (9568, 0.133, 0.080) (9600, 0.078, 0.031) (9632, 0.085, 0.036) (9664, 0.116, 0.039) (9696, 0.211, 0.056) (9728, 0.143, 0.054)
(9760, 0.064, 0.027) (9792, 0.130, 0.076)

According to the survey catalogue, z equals 0.88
